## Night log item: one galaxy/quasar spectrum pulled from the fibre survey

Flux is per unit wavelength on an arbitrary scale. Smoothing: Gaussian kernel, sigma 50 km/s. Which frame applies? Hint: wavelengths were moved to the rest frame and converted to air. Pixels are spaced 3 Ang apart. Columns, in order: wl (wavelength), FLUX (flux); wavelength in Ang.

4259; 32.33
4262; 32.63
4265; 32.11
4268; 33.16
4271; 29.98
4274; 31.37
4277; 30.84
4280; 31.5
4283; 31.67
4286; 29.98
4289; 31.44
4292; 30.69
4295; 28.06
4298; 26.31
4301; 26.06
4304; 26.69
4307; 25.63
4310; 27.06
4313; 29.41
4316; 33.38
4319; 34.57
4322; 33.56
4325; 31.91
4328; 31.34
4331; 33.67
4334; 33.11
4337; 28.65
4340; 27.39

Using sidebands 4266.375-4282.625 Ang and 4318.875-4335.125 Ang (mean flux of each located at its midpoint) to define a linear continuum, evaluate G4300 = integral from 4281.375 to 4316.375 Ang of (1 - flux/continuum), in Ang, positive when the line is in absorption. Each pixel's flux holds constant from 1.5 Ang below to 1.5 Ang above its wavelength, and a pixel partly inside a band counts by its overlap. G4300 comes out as 3.66 Ang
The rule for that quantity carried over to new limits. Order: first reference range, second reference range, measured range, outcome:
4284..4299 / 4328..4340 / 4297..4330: 0.71 Ang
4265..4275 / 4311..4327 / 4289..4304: 1.86 Ang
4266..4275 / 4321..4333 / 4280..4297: 0.82 Ang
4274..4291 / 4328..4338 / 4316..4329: -0.51 Ang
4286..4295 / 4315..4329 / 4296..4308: 1.94 Ang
